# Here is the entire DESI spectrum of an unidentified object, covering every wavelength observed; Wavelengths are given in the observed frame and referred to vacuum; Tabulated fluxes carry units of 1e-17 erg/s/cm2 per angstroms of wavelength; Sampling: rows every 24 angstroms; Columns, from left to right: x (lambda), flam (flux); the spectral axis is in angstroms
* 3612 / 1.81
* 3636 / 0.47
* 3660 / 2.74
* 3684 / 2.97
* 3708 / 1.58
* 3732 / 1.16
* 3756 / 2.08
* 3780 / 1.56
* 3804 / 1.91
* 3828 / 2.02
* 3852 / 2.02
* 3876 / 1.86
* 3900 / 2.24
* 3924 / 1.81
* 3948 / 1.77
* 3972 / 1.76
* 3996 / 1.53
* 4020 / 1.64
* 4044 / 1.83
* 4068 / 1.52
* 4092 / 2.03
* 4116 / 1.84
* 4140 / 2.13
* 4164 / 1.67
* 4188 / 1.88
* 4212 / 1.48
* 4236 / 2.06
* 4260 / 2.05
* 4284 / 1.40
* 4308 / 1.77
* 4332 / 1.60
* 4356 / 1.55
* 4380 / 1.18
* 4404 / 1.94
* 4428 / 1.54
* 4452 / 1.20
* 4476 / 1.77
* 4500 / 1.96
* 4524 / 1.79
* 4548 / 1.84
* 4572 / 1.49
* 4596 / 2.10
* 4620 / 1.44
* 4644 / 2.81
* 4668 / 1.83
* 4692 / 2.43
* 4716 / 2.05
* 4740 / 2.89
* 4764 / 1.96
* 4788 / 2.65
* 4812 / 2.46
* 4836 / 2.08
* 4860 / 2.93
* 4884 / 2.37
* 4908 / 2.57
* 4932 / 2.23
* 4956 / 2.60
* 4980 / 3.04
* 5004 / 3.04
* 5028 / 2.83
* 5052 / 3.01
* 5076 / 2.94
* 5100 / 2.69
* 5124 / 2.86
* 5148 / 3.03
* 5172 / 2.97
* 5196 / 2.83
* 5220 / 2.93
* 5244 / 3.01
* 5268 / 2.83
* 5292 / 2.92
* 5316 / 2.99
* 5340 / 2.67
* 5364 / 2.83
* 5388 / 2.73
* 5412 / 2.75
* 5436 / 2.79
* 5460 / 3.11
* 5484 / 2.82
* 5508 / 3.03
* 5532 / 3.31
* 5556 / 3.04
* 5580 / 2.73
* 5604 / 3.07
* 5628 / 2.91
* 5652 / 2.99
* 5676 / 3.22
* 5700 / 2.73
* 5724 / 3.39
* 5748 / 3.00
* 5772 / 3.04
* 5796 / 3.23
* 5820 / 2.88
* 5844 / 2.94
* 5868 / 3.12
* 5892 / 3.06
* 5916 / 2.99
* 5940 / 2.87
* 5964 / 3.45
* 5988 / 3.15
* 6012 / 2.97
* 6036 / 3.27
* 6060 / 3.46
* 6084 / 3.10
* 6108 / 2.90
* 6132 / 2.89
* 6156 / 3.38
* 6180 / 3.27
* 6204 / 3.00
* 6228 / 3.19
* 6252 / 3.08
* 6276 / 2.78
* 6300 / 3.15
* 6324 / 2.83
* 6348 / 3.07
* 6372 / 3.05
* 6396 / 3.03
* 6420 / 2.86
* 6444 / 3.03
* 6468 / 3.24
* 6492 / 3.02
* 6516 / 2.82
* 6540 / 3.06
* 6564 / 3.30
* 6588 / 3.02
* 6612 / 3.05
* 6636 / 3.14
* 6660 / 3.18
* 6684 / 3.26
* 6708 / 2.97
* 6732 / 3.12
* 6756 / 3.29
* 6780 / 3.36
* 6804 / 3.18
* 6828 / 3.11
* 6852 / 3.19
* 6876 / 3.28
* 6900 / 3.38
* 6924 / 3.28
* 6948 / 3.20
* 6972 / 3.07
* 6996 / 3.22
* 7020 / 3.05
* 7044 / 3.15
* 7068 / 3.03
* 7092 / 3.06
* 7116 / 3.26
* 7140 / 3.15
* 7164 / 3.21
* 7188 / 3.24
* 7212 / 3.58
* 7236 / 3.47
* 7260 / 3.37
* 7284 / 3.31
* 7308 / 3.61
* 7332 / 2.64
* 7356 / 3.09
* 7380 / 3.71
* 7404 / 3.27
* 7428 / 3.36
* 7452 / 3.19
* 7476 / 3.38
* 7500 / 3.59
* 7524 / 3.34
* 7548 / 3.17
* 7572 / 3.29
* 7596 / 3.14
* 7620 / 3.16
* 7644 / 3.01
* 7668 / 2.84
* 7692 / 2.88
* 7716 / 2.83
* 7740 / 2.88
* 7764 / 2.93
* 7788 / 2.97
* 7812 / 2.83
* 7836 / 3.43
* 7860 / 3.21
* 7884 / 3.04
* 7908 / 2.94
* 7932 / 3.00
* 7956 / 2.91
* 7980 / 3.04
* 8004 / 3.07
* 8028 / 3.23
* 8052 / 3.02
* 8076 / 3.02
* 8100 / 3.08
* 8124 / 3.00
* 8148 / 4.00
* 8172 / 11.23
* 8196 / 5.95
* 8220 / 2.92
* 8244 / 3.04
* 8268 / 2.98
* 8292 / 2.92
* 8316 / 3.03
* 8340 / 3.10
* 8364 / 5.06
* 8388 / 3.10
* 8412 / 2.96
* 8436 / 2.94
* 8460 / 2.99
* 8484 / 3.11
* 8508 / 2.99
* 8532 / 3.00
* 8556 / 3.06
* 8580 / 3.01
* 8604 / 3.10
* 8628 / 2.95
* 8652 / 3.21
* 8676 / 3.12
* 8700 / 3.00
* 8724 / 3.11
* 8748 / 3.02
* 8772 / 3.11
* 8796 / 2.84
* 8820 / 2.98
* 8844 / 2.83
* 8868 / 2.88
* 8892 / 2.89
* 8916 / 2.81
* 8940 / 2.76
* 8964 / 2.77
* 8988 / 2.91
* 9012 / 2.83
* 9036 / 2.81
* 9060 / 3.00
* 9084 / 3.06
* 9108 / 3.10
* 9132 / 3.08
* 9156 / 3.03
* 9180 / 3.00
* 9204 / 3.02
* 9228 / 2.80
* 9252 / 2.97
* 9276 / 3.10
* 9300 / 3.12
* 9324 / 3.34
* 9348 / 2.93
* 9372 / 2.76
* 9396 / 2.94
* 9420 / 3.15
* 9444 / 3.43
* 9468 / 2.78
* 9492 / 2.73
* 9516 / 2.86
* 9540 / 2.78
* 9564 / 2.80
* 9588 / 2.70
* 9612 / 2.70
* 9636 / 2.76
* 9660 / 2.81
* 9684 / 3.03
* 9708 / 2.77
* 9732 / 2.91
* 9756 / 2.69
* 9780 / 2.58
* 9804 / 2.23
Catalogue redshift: 0.24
